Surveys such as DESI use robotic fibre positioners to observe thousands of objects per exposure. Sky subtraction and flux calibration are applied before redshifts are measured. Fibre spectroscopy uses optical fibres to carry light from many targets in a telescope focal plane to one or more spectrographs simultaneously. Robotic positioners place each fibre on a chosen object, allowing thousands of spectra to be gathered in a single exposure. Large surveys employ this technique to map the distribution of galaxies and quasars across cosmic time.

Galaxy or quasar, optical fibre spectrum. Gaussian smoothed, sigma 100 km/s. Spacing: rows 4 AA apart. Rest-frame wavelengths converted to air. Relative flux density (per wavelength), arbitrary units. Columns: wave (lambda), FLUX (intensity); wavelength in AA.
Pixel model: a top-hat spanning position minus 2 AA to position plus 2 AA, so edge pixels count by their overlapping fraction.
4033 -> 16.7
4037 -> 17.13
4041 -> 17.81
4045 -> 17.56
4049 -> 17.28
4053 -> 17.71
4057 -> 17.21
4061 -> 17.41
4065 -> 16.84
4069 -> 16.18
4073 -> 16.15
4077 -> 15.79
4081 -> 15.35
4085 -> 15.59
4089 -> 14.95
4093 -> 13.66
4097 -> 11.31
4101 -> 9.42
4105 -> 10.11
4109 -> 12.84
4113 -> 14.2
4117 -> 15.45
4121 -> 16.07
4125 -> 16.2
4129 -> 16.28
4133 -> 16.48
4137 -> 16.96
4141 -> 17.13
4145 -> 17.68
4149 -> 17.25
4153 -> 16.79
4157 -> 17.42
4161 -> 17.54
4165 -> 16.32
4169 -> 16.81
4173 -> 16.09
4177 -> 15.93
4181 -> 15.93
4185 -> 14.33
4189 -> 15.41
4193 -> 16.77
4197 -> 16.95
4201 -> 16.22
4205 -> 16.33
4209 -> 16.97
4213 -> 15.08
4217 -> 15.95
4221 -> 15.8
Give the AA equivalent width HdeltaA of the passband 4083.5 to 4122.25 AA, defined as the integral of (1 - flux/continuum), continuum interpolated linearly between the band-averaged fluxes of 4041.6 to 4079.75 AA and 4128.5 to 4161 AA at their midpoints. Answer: 8.5 AA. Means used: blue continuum 16.9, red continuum 17.1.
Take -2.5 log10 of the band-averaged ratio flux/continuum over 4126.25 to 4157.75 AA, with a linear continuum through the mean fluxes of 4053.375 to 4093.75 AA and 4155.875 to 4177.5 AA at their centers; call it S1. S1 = -0.028 mag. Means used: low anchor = 16.1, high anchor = 16.7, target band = 17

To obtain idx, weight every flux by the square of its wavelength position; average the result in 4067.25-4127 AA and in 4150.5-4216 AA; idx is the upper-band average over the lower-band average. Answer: 1.2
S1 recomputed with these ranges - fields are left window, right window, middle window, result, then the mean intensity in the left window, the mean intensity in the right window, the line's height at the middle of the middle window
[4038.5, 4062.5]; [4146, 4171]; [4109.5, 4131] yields 0.12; 17.5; 17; 17.2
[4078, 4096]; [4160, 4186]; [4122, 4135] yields -0.06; 14.7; 16.2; 15.4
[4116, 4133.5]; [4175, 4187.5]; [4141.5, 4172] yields -0.09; 16.1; 15.4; 15.7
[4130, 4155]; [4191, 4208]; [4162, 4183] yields 0.03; 17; 16.6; 16.8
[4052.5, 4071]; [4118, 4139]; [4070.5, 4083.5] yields 0.07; 17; 16.4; 16.9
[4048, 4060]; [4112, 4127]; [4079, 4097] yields 0.14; 17.4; 15.6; 16.5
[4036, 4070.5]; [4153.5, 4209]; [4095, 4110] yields 0.49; 17.3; 16.3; 16.9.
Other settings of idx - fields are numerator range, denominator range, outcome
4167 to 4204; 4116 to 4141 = 1.01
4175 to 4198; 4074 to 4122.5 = 1.20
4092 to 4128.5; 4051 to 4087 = 0.83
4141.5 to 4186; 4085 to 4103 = 1.35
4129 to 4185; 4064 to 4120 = 1.22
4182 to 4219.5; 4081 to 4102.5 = 1.27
